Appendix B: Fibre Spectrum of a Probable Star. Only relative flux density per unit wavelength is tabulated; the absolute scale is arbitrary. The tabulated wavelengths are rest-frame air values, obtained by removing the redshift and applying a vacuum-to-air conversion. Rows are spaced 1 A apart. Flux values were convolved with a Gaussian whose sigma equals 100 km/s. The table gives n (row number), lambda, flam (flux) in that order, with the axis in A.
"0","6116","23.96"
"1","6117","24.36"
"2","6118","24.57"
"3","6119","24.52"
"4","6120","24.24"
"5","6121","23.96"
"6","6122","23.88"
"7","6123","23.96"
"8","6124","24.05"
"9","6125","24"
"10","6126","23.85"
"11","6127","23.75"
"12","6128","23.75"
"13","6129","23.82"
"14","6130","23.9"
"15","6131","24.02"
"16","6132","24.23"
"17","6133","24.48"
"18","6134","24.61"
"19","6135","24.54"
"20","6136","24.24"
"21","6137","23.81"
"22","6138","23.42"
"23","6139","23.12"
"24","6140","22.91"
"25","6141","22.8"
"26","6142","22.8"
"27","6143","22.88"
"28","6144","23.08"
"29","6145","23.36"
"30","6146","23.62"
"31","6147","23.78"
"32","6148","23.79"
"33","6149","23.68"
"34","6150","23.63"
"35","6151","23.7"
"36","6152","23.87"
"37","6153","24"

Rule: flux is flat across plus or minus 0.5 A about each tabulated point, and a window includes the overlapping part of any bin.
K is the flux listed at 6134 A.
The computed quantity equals 24.61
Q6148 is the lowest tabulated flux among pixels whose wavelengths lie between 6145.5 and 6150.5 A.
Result 23.62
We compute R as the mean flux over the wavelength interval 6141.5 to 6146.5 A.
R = 23.1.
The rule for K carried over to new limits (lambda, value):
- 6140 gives 22.91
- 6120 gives 24.24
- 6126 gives 23.85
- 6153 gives 24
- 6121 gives 23.96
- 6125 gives 24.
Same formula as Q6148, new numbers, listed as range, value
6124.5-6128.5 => 23.75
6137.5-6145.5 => 22.8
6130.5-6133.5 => 24.02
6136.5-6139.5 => 23.12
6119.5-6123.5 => 23.88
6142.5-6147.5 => 22.88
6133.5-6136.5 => 24.24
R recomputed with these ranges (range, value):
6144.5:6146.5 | 23.5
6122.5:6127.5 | 23.9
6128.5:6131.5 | 23.9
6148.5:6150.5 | 23.7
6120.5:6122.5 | 23.9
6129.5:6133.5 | 24.2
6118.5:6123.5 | 24.1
